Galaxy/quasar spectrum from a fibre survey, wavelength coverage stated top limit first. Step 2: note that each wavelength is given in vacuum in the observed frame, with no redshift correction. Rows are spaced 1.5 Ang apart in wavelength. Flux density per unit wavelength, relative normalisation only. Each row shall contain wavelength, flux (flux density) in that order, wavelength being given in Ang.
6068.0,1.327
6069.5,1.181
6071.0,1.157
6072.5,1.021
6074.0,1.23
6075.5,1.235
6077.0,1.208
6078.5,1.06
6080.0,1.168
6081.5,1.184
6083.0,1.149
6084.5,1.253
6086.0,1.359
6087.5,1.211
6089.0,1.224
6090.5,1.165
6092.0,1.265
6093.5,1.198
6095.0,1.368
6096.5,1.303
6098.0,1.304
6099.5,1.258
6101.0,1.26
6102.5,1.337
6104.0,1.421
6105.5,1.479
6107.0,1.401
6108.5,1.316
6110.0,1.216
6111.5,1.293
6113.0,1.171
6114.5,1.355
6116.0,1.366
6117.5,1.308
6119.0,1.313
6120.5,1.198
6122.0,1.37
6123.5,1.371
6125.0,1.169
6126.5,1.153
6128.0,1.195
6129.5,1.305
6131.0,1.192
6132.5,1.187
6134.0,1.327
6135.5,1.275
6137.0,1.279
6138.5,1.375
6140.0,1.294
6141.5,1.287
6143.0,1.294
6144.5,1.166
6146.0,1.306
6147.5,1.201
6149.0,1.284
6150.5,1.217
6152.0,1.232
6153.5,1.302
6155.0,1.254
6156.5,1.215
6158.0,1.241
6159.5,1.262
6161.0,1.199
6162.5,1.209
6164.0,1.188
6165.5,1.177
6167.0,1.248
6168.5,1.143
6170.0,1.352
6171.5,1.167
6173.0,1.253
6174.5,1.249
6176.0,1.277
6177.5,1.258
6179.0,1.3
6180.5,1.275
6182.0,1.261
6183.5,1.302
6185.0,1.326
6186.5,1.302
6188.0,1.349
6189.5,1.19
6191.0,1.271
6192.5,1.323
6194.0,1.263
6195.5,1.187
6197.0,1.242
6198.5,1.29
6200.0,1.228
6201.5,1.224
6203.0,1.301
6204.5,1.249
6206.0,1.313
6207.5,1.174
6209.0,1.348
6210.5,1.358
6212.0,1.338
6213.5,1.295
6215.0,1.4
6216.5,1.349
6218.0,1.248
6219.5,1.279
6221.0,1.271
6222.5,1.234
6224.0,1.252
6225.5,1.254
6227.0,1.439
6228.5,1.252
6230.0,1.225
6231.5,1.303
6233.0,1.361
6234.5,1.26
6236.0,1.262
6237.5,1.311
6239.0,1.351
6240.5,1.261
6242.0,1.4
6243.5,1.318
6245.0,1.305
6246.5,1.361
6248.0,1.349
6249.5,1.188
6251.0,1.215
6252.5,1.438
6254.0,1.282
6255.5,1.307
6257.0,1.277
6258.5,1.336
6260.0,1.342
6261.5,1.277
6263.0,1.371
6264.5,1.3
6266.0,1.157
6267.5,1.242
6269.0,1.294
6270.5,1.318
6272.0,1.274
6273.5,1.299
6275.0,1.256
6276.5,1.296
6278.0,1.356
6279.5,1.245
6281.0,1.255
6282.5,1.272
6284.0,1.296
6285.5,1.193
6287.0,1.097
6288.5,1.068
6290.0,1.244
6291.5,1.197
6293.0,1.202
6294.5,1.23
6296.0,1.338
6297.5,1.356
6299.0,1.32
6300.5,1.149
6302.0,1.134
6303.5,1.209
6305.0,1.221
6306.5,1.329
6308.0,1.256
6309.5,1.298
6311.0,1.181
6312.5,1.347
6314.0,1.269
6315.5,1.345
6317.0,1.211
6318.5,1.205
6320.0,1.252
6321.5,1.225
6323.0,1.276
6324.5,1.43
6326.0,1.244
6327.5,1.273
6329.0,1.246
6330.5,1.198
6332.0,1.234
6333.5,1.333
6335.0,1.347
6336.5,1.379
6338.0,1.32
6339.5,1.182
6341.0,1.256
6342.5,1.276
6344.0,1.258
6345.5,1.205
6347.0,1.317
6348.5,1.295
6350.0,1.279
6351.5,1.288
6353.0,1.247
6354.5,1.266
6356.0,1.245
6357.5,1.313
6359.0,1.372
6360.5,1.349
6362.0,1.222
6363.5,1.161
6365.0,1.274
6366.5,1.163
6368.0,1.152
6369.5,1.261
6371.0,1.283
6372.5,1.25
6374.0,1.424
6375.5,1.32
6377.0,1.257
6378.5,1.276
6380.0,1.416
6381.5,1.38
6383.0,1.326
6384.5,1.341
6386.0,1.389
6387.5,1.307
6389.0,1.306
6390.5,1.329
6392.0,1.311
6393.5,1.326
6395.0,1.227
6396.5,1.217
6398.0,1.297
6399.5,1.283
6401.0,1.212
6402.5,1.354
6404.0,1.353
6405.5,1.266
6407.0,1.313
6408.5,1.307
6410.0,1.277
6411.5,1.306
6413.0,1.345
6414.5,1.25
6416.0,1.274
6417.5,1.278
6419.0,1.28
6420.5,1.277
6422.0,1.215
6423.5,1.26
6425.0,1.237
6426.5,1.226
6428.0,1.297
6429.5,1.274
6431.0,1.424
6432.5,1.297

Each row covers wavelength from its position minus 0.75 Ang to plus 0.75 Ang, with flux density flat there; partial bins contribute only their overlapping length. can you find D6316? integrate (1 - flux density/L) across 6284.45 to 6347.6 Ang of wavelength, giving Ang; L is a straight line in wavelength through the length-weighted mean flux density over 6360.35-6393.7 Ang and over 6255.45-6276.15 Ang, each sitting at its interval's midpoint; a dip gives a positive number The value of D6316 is 1.9 Ang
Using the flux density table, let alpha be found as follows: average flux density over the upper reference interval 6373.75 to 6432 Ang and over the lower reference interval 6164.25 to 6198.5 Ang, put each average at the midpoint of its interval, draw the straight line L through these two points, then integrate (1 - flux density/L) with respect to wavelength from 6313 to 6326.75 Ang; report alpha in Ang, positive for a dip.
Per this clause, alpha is 0.1 Ang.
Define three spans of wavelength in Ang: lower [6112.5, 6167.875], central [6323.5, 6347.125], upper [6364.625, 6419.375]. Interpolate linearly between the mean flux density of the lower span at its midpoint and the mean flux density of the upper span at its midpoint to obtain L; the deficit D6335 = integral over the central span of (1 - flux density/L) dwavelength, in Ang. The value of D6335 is 0.1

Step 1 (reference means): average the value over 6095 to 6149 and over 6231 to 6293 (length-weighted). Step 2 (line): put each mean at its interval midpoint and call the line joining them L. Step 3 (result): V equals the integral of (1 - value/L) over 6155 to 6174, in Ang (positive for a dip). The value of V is 0.9 Ang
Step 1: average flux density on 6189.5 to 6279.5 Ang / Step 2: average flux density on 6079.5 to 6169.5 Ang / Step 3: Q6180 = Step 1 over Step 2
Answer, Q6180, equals 1.02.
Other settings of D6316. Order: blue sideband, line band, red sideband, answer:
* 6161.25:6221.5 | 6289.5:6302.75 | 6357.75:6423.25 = 0.4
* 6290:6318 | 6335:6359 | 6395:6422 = -0.3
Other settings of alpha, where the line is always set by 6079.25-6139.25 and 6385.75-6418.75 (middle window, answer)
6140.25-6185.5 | 1.1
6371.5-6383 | -0.3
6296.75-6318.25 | 0.5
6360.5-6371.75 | 0.6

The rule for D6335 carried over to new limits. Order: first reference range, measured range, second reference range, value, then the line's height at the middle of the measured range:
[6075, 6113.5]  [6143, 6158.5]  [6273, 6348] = 0.2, 1.26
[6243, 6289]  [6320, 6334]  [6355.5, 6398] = 0.2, 1.29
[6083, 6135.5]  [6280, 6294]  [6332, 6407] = 0.9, 1.29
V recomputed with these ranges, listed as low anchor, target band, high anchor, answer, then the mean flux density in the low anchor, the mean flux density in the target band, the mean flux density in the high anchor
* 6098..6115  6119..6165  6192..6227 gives 1.9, 1.32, 1.25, 1.28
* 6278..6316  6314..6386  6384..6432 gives -0.8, 1.24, 1.28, 1.29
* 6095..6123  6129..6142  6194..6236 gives 0.3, 1.32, 1.28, 1.28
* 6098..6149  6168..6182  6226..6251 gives 0.4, 1.29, 1.26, 1.31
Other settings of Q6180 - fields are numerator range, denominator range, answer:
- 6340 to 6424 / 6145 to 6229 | 1.02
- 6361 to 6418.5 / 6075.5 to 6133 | 1.02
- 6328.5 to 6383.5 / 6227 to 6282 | 0.99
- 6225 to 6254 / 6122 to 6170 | 1.05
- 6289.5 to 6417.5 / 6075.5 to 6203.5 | 1.01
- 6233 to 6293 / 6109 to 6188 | 1.02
